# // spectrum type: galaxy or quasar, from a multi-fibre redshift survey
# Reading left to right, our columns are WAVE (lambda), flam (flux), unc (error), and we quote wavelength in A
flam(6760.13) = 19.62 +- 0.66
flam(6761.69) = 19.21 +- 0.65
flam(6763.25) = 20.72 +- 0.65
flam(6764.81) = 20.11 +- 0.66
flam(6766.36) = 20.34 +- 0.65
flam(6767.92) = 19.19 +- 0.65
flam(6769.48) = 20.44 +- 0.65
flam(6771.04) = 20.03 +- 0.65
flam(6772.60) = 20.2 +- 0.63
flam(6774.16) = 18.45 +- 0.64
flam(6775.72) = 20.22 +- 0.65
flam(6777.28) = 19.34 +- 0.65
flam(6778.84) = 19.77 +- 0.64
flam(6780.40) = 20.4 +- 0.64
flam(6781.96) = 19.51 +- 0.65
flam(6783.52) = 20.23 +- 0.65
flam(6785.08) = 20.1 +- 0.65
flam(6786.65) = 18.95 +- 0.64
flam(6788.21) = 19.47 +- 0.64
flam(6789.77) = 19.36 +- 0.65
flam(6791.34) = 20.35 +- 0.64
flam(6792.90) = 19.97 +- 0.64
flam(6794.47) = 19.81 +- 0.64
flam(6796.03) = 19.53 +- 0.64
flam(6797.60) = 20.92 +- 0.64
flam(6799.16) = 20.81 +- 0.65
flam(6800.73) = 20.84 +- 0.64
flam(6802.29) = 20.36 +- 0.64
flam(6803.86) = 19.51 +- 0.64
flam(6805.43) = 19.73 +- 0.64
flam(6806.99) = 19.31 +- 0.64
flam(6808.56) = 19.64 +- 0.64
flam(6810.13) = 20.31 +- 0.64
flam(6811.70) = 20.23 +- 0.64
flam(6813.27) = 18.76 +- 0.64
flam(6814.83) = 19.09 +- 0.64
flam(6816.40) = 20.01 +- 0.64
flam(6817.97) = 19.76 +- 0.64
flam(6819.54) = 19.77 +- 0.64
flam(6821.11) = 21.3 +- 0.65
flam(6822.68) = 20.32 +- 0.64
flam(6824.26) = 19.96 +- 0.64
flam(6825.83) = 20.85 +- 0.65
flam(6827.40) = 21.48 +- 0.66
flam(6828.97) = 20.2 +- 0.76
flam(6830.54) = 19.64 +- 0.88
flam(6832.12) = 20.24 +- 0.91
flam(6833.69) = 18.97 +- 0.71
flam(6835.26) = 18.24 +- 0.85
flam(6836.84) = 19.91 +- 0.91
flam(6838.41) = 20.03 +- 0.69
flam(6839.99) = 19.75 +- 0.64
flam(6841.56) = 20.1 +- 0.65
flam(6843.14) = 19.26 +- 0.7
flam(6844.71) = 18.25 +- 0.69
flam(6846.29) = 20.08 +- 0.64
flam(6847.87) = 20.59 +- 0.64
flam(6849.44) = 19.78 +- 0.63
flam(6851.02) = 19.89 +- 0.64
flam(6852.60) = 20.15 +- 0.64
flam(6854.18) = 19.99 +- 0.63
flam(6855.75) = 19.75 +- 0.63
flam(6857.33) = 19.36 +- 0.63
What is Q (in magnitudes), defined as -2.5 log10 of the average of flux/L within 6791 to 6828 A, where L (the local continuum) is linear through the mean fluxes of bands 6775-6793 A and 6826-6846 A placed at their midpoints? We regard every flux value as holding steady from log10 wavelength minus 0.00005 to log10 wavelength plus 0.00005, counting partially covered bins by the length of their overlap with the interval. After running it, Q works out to -0.018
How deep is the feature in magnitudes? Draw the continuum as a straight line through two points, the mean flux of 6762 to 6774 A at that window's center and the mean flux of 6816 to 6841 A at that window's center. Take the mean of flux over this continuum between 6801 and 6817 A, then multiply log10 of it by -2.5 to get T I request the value 0.02 mag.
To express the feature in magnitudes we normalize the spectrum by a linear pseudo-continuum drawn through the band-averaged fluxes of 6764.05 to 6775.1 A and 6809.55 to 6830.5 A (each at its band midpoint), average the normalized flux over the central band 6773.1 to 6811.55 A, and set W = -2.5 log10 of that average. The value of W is 0.01 mag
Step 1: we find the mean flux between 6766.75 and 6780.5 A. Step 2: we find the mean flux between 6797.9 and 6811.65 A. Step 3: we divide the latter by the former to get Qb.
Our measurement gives 1.02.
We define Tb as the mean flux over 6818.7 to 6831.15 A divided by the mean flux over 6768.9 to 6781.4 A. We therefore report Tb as 1.0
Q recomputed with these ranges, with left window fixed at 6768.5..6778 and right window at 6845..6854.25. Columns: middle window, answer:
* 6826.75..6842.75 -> 0.006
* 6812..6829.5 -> -0.014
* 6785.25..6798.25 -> 0.002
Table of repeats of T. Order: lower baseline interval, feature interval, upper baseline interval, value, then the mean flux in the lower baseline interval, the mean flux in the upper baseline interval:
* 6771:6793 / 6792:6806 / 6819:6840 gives -0.02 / 19.7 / 20.1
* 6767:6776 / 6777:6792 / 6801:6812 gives 0.00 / 19.7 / 19.9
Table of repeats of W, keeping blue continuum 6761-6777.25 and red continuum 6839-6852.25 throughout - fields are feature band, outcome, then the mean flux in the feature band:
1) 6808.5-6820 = 0.00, 19.7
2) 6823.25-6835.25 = -0.02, 20.1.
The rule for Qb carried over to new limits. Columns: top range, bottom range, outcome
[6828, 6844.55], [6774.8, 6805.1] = 0.98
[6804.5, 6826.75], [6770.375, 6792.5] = 1.01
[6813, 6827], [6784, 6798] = 1.01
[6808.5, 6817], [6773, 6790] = 1.00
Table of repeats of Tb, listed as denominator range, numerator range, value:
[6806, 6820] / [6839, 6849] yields 1.00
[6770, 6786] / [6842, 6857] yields 1.00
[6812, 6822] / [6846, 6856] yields 1.01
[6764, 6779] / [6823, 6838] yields 1.01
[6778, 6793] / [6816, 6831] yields 1.03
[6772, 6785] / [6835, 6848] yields 0.99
